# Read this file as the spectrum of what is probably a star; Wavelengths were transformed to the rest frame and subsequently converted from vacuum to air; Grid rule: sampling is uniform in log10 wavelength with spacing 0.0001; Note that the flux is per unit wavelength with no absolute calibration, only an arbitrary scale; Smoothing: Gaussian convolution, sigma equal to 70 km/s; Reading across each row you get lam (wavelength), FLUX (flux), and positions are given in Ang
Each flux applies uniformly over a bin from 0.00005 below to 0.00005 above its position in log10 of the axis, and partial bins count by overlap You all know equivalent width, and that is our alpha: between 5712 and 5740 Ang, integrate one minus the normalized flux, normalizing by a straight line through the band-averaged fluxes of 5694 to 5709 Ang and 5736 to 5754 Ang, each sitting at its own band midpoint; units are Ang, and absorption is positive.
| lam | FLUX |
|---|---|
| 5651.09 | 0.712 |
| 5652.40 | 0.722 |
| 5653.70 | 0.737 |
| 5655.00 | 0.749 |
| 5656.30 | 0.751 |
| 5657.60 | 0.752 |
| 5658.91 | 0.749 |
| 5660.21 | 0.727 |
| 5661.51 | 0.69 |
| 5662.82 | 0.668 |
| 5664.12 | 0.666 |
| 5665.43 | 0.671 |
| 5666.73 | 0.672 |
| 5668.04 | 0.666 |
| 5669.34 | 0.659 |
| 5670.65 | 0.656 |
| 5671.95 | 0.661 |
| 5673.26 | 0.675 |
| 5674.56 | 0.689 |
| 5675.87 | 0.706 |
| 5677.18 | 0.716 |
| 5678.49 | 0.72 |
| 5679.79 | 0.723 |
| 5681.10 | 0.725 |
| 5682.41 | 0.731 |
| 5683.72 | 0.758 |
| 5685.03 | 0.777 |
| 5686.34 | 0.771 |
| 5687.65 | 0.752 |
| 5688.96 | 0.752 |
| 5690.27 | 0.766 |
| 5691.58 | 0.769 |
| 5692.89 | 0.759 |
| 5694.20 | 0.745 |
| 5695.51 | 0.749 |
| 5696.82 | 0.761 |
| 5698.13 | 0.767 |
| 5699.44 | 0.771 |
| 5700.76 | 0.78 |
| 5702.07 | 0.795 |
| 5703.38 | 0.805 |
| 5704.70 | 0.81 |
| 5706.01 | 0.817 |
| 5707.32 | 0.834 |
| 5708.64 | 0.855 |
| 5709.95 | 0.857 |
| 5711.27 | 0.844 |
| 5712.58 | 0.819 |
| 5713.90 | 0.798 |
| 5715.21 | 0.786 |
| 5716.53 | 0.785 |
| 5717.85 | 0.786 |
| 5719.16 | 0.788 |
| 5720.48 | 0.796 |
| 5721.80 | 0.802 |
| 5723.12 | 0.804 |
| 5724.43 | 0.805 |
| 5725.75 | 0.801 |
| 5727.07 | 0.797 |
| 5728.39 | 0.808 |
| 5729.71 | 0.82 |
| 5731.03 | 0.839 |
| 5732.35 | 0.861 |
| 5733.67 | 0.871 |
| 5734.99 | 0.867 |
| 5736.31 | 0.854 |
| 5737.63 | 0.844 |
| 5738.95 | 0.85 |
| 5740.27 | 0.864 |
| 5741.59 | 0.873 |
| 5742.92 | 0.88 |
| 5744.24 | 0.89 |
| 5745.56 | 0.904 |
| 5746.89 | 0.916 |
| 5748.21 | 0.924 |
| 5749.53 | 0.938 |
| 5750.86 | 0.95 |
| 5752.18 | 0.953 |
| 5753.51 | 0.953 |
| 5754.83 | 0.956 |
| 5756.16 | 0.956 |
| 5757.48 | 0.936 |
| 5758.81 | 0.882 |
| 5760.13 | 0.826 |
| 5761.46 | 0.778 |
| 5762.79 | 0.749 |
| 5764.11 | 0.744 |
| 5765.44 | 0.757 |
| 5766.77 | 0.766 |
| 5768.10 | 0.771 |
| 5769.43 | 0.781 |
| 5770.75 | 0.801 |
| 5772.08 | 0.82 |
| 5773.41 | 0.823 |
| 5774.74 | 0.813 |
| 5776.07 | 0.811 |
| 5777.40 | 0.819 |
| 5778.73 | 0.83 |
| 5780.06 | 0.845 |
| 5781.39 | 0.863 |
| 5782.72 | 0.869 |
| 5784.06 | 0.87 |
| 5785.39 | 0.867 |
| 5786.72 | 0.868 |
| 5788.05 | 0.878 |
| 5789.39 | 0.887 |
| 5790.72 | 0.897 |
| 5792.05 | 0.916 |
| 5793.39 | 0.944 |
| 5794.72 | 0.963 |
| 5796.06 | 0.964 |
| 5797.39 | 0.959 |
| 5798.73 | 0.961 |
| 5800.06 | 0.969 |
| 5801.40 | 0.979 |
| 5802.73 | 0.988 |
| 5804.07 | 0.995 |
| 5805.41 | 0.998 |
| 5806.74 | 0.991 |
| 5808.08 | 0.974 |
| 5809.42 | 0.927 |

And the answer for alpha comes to 1.10 Ang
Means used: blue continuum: 0.791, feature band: 0.819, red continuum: 0.9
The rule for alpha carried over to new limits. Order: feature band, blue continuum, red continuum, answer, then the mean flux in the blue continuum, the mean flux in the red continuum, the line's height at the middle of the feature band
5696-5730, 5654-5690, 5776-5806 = -0.94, 0.713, 0.912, 0.782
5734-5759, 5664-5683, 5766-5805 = -2.78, 0.69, 0.88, 0.814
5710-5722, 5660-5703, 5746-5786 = -0.41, 0.725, 0.852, 0.777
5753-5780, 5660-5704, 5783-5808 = 1.68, 0.726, 0.938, 0.884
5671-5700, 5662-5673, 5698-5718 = -0.34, 0.665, 0.808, 0.729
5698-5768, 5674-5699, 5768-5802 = -2.86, 0.744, 0.877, 0.807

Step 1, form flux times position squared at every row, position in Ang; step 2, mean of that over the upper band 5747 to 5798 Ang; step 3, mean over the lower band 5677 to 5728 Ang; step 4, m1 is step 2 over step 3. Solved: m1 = 1.1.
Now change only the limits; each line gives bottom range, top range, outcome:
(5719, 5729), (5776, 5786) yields 1.08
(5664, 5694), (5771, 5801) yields 1.28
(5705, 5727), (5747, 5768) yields 1.09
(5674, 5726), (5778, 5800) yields 1.20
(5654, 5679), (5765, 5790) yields 1.24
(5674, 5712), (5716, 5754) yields 1.13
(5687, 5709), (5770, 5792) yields 1.12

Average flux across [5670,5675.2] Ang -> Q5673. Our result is 0.671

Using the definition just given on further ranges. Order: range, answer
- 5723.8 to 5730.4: 0.806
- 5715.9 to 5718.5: 0.784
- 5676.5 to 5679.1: 0.716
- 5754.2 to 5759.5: 0.932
